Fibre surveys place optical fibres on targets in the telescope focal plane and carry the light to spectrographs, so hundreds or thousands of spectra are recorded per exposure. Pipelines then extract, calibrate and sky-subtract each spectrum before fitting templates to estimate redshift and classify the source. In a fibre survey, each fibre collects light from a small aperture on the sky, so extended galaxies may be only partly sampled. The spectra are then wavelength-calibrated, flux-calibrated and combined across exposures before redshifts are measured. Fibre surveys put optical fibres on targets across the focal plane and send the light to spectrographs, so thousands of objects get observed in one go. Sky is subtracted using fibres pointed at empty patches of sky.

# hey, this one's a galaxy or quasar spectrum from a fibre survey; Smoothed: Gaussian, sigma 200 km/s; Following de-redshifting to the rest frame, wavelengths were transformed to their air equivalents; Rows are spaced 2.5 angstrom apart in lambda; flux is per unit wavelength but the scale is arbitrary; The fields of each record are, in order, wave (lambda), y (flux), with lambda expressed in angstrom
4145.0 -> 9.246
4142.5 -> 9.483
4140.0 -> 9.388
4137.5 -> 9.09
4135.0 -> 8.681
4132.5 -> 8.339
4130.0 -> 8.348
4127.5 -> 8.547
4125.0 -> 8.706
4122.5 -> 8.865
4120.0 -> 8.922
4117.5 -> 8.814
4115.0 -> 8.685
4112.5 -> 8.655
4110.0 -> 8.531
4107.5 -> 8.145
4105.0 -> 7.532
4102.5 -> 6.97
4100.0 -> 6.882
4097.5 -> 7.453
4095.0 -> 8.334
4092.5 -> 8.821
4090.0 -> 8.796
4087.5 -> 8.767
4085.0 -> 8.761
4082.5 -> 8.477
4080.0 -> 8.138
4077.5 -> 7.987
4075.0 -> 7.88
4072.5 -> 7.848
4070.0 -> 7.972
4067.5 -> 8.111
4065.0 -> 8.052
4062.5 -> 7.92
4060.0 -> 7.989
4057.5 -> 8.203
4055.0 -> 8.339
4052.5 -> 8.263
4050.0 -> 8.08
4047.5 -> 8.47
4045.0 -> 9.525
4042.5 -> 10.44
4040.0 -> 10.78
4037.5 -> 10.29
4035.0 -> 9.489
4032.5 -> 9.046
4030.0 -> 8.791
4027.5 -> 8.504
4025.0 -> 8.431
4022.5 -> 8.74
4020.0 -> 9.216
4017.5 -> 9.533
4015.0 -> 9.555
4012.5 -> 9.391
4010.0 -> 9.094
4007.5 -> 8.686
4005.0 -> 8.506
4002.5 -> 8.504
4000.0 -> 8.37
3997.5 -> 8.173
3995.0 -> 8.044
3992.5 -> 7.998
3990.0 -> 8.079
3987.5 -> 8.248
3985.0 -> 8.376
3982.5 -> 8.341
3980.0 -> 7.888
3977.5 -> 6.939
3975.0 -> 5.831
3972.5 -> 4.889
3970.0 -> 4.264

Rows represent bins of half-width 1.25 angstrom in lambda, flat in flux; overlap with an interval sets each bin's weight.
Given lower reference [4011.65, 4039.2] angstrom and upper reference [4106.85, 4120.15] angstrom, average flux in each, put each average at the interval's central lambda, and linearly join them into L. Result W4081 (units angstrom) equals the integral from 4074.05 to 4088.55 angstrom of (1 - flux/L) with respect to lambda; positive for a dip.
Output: 0.81 angstrom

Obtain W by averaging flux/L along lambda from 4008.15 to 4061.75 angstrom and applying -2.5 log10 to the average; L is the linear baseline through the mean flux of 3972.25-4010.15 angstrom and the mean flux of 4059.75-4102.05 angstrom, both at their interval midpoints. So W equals -0.13 mag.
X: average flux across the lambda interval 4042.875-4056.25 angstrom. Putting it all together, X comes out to 8.66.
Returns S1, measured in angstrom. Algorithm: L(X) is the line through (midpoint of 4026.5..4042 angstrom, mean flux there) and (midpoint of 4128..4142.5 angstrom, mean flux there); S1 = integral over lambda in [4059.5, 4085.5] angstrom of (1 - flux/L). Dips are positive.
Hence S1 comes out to 3.3 angstrom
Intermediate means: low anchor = 9.55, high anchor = 8.82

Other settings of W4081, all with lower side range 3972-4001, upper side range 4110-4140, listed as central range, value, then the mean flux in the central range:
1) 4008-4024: -2.70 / 9.22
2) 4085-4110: 1.38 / 8.03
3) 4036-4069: -2.62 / 8.8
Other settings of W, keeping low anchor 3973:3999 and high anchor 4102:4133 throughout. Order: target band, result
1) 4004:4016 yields -0.15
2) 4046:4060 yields -0.03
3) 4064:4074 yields 0.02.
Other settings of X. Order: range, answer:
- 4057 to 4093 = 8.24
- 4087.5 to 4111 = 7.98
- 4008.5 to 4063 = 9.02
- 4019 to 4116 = 8.49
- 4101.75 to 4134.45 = 8.42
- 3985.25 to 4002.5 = 8.19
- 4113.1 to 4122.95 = 8.81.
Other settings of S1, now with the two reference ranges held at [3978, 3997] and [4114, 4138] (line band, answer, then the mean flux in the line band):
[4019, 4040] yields -2.3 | 9.16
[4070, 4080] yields 0.6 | 7.94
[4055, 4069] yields 0.6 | 8.08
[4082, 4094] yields -0.3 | 8.73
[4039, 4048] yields -1.7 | 9.89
